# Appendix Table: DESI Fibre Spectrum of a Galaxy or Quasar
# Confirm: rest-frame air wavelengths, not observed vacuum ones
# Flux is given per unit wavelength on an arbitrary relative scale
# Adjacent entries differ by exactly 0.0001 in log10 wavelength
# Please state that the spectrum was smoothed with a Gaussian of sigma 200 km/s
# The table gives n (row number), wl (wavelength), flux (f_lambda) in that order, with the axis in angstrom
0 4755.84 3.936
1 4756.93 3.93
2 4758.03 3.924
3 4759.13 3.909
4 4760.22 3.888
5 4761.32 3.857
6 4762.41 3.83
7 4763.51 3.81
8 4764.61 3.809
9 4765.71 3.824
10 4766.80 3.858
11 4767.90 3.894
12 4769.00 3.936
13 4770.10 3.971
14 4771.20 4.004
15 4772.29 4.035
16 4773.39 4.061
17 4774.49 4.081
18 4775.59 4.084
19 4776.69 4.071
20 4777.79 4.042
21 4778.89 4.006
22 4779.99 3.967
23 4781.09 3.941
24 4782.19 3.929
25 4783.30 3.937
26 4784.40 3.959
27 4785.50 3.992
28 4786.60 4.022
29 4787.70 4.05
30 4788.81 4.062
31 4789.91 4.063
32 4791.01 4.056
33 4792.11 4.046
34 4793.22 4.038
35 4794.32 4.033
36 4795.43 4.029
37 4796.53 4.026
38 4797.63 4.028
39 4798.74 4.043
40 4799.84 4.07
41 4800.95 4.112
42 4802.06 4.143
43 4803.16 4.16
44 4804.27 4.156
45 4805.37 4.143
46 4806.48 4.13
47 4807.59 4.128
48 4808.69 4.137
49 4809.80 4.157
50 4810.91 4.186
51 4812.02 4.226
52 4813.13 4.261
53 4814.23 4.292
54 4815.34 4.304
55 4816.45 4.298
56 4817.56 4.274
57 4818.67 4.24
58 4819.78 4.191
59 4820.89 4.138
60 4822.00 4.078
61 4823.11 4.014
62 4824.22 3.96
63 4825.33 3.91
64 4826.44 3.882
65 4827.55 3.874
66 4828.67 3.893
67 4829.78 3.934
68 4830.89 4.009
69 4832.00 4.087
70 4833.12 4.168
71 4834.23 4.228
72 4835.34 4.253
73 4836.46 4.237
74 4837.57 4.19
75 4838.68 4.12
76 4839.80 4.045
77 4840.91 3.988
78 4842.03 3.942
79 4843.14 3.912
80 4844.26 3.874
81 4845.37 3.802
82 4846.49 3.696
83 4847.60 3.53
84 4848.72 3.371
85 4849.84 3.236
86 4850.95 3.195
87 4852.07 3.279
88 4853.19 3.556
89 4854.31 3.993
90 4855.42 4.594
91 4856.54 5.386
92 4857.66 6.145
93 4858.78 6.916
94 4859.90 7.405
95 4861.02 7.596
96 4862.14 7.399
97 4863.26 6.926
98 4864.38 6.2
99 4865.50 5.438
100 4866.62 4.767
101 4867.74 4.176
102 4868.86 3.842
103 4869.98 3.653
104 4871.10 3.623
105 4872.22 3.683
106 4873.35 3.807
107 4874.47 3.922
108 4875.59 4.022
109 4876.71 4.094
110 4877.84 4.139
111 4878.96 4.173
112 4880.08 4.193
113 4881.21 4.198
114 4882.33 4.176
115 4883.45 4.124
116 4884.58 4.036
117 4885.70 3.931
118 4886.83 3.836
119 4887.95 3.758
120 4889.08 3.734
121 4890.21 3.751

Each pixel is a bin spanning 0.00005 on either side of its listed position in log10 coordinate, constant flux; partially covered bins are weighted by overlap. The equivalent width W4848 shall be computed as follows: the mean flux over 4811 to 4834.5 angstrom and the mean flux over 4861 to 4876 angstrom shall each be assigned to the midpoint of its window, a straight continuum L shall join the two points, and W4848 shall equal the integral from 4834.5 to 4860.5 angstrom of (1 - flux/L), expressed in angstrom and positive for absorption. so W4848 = 1.3 angstrom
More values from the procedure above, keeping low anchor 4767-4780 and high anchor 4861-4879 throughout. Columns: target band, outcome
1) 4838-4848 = 1.4 angstrom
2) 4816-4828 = 0.8 angstrom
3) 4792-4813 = 0.6 angstrom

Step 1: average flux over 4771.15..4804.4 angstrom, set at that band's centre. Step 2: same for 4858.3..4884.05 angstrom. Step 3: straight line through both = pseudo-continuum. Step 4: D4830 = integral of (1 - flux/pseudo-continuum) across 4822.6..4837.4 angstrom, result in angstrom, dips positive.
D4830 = 1.42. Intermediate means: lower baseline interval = 4.04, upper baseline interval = 4.88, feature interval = 4.04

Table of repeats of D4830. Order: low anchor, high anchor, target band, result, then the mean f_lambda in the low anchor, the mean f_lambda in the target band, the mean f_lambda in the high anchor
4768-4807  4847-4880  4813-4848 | 2.78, 4.04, 4.05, 4.68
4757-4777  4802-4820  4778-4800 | 0.30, 3.93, 4.01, 4.2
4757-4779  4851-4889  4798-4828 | 0.91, 3.94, 4.13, 4.66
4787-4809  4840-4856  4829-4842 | -0.99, 4.08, 4.1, 3.72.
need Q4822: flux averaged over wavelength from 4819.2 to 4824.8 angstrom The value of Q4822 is 4.08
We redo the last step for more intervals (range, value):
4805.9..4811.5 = 4.14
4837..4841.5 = 4.09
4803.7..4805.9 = 4.15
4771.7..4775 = 4.07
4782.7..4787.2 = 3.98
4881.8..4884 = 4.16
